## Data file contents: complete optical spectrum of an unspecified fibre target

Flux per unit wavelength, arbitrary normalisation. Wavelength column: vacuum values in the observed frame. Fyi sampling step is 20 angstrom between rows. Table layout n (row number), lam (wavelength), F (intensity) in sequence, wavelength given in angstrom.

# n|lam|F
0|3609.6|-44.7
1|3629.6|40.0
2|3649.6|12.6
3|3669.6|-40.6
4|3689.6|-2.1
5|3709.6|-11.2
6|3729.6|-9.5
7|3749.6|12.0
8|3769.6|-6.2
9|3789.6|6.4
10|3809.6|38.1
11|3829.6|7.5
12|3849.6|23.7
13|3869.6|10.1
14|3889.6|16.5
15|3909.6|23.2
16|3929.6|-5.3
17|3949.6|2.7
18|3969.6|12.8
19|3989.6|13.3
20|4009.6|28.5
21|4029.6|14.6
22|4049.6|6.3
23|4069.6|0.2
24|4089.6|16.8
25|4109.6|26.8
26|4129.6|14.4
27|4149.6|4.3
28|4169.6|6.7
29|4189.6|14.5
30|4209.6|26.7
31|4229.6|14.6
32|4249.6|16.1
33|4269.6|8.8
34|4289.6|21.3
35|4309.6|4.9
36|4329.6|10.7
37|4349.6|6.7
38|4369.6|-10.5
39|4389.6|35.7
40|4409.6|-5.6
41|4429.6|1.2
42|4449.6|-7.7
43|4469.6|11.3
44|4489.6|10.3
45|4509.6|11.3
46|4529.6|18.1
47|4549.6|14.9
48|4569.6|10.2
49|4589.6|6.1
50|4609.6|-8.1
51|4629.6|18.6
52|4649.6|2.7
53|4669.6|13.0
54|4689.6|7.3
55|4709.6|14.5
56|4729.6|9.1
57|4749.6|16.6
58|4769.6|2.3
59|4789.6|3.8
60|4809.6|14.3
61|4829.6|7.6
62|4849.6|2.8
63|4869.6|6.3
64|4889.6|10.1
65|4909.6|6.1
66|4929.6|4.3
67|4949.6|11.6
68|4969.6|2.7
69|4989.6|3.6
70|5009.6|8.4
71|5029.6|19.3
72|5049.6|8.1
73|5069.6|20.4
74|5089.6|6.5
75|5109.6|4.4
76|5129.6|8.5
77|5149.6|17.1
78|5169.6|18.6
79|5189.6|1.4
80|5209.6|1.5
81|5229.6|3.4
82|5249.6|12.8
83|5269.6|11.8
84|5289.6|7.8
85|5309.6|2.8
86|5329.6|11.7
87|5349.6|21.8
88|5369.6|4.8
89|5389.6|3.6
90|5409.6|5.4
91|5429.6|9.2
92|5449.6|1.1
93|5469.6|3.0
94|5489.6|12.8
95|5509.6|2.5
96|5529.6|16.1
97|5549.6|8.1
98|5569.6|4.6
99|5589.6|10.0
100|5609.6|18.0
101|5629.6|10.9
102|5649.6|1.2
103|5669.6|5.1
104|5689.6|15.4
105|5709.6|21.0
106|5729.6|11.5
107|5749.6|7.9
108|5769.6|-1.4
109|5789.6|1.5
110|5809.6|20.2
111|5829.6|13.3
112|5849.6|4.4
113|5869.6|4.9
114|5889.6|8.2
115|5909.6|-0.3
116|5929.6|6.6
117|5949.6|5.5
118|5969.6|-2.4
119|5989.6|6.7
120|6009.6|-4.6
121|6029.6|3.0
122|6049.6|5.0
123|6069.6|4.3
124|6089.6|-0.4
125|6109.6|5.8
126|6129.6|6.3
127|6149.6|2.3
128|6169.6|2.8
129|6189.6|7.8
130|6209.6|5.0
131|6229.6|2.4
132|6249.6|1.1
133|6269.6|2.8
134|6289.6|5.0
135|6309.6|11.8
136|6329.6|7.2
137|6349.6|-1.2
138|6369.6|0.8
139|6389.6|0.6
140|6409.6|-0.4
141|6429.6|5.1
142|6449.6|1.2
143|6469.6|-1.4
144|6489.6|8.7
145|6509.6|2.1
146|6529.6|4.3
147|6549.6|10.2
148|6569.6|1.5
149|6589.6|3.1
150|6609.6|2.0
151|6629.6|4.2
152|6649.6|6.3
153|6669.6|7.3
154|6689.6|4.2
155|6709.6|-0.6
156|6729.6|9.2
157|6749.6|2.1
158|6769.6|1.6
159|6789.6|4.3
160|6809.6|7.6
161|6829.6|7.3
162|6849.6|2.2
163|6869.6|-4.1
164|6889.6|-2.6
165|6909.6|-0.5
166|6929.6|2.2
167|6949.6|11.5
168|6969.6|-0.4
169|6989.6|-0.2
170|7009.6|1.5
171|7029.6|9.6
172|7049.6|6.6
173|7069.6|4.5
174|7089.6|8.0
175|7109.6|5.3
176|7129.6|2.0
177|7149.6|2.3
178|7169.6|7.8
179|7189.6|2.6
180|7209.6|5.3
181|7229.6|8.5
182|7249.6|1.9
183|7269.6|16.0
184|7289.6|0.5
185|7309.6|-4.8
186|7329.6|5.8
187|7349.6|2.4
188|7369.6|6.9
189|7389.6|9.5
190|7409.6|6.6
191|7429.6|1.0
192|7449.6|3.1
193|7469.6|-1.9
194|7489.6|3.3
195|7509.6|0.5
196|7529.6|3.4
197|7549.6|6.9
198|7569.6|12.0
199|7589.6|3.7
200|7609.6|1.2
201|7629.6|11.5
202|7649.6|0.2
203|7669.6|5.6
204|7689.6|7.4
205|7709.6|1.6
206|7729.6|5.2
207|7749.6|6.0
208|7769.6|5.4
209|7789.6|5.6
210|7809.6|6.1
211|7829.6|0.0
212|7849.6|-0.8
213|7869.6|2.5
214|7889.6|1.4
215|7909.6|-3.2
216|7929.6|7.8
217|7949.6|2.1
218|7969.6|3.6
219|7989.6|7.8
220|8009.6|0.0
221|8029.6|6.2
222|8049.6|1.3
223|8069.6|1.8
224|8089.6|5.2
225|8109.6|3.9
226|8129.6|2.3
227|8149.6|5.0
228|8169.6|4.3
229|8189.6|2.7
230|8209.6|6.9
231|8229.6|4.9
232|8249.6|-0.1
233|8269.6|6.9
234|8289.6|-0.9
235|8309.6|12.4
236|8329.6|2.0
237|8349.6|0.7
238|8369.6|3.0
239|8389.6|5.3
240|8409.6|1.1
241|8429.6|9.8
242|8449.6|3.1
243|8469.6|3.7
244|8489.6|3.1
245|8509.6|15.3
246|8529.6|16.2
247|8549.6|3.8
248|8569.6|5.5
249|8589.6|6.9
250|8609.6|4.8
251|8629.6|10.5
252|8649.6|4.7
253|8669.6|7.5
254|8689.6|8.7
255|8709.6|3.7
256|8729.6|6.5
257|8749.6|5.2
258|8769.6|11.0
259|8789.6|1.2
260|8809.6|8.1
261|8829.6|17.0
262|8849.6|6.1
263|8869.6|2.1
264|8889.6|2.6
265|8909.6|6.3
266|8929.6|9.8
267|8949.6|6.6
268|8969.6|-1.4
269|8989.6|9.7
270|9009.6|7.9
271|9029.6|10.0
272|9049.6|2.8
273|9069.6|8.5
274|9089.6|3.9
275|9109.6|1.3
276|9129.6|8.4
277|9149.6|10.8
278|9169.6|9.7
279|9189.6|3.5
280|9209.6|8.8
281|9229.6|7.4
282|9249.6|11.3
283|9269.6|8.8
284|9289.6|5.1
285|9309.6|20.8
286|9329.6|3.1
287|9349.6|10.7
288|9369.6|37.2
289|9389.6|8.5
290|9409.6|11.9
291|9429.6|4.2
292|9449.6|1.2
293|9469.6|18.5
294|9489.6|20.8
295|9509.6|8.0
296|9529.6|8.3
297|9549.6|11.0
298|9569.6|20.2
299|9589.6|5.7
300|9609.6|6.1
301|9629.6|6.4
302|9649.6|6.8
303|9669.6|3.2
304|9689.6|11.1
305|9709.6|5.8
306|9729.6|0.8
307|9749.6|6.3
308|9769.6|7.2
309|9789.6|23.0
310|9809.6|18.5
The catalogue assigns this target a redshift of 1.285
